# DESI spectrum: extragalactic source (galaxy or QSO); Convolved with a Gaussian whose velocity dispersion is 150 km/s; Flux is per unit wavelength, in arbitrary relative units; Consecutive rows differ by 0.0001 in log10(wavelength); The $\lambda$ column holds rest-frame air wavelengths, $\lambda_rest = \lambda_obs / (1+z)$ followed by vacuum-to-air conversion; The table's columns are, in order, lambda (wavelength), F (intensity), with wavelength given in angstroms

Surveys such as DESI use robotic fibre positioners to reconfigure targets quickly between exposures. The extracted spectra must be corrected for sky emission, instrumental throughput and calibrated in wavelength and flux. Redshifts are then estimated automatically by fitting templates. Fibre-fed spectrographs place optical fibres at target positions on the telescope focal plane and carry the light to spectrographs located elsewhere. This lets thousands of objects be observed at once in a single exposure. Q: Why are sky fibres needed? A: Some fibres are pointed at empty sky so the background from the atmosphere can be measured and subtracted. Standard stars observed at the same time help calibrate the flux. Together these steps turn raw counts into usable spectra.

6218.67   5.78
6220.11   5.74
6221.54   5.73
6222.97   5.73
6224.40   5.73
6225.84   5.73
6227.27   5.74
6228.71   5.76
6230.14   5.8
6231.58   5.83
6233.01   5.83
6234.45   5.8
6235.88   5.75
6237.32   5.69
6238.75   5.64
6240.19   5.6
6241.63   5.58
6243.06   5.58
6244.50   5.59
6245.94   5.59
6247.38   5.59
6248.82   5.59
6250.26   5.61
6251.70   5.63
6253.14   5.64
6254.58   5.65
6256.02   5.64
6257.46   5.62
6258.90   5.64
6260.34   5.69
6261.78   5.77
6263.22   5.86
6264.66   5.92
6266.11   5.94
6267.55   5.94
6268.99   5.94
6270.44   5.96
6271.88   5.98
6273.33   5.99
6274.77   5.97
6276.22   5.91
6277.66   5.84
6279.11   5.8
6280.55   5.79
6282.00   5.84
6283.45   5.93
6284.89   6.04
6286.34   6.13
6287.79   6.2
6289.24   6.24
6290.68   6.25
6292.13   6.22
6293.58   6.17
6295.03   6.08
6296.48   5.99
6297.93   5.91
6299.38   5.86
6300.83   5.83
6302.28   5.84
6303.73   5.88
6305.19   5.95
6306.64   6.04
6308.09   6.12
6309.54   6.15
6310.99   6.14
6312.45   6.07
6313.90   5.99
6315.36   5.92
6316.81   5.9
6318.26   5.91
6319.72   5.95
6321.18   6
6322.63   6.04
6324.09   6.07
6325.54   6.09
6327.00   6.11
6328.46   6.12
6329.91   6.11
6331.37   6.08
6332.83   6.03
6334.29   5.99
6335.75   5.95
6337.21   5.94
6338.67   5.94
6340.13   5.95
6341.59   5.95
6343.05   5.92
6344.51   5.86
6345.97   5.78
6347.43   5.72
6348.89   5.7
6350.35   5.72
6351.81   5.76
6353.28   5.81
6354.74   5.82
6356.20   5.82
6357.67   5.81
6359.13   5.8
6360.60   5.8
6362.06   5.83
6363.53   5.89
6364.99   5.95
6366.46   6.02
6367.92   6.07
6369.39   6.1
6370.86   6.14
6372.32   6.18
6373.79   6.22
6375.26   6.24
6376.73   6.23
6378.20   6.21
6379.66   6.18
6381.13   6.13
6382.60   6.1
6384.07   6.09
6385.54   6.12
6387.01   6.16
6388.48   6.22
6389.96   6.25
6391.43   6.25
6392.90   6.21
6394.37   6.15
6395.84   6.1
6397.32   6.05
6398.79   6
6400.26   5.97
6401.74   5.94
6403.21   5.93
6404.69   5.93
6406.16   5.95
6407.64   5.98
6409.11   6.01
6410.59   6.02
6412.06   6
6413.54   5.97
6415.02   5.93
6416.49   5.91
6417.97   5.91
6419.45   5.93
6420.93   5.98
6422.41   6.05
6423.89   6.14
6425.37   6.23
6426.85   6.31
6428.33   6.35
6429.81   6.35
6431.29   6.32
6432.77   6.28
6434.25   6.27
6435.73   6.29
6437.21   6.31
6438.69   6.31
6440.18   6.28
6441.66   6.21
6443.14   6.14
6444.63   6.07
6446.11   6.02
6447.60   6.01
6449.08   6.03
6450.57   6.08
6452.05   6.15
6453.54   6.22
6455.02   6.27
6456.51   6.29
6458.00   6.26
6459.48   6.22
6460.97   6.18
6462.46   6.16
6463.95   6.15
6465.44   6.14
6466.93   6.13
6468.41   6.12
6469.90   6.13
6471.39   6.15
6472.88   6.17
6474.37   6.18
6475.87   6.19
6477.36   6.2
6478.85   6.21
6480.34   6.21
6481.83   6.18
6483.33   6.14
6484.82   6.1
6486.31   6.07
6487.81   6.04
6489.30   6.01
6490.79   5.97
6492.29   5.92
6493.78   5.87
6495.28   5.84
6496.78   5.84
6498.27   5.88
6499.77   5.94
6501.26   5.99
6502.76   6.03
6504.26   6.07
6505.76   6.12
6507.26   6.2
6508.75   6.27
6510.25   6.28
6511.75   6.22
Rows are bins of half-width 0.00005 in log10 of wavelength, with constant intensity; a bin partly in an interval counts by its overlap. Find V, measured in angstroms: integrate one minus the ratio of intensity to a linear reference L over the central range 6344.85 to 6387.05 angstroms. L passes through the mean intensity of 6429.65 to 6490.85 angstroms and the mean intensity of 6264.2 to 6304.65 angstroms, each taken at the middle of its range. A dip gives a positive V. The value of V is 0.6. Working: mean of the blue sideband 5.98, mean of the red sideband 6.17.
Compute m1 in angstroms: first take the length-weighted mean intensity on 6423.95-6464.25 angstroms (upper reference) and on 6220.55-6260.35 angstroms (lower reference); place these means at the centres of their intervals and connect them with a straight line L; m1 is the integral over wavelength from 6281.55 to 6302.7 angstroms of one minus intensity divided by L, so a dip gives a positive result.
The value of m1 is -0.8 angstroms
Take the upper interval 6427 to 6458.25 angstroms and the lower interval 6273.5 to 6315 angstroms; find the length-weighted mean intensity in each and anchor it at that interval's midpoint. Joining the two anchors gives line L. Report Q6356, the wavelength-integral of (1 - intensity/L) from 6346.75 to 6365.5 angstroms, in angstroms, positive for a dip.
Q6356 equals 0.9 angstroms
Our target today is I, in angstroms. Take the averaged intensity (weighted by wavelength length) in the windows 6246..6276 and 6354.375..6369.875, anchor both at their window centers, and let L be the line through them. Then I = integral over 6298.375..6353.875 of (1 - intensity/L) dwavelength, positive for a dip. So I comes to -0.92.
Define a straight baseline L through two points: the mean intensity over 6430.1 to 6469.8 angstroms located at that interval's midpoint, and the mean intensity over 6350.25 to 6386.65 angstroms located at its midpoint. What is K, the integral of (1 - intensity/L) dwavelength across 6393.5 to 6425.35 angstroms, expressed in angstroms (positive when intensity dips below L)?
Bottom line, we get 0.5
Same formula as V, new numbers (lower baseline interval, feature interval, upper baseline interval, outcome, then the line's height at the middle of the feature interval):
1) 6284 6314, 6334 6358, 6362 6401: 1.0 angstroms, 6.09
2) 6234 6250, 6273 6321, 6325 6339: -1.0 angstroms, 5.88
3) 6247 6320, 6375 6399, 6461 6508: -0.7 angstroms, 6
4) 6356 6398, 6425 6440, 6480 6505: -0.6 angstroms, 6.04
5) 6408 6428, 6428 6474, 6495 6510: -1.2 angstroms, 6.03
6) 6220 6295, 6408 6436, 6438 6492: -0.2 angstroms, 6.08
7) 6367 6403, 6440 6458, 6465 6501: -0.2 angstroms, 6.09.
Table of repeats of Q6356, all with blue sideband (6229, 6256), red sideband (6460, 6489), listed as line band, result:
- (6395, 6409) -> 0.0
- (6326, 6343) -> -0.5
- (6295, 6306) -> -0.2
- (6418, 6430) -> -0.2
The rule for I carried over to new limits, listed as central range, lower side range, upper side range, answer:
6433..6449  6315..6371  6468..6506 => -0.5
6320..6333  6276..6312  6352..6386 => -0.1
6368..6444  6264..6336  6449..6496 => -0.6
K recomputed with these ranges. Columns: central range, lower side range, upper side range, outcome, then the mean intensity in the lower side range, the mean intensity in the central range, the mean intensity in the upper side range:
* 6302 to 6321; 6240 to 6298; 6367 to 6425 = -0.2 angstroms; 5.85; 5.99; 6.08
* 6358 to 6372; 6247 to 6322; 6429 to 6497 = 0.1 angstroms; 5.91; 5.96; 6.15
